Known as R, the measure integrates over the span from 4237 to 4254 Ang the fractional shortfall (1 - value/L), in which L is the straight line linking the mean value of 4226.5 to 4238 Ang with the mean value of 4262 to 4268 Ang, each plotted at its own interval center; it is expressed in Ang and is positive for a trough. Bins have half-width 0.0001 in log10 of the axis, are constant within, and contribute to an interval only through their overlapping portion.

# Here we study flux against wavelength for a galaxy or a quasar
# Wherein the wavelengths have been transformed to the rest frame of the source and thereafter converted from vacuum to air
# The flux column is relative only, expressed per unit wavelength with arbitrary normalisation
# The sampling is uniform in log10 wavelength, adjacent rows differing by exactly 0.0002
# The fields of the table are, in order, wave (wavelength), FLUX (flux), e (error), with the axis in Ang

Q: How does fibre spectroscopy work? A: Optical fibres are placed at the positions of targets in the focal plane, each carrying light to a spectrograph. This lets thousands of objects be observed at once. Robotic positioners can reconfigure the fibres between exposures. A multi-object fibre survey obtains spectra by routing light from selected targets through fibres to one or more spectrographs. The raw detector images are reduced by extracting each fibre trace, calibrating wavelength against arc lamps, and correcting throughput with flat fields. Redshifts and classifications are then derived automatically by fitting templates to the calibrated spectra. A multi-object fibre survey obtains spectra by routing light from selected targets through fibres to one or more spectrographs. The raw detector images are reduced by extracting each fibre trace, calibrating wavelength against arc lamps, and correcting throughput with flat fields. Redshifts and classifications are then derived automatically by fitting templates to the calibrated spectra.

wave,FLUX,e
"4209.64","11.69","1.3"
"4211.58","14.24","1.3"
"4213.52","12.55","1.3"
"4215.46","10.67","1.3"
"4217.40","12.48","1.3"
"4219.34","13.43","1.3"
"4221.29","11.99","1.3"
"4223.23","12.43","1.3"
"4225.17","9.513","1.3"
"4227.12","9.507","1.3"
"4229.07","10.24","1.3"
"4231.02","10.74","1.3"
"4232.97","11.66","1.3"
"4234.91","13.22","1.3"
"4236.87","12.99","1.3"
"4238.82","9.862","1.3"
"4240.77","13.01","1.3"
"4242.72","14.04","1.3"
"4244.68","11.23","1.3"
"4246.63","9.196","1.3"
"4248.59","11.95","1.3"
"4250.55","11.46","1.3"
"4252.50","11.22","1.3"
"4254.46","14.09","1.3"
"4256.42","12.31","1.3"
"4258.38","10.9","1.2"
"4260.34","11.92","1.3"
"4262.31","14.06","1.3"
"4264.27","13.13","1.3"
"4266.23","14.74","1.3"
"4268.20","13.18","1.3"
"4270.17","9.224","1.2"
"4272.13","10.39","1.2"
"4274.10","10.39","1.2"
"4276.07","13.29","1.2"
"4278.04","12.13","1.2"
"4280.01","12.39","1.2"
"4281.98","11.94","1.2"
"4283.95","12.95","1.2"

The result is 1.0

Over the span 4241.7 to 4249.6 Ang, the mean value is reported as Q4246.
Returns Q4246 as 11.6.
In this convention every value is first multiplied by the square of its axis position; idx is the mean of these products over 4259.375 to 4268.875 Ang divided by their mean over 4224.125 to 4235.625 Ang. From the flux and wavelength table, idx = 1.3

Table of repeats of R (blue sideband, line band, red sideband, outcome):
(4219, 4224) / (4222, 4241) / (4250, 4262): 1.7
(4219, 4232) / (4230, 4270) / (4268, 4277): -4.0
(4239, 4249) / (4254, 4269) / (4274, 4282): -1.3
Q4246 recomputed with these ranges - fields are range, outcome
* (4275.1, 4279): 12.7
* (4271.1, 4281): 11.7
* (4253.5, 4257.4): 13.2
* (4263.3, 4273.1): 12.1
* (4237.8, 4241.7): 11.4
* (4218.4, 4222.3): 12.7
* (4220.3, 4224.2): 12.2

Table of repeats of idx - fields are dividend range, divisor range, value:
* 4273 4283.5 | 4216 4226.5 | 1.05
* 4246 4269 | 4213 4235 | 1.10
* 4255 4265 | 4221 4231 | 1.19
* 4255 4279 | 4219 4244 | 1.06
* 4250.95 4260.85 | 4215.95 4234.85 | 1.07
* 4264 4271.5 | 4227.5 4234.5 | 1.15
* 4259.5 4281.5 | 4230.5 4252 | 1.05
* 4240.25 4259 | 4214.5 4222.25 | 1.00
